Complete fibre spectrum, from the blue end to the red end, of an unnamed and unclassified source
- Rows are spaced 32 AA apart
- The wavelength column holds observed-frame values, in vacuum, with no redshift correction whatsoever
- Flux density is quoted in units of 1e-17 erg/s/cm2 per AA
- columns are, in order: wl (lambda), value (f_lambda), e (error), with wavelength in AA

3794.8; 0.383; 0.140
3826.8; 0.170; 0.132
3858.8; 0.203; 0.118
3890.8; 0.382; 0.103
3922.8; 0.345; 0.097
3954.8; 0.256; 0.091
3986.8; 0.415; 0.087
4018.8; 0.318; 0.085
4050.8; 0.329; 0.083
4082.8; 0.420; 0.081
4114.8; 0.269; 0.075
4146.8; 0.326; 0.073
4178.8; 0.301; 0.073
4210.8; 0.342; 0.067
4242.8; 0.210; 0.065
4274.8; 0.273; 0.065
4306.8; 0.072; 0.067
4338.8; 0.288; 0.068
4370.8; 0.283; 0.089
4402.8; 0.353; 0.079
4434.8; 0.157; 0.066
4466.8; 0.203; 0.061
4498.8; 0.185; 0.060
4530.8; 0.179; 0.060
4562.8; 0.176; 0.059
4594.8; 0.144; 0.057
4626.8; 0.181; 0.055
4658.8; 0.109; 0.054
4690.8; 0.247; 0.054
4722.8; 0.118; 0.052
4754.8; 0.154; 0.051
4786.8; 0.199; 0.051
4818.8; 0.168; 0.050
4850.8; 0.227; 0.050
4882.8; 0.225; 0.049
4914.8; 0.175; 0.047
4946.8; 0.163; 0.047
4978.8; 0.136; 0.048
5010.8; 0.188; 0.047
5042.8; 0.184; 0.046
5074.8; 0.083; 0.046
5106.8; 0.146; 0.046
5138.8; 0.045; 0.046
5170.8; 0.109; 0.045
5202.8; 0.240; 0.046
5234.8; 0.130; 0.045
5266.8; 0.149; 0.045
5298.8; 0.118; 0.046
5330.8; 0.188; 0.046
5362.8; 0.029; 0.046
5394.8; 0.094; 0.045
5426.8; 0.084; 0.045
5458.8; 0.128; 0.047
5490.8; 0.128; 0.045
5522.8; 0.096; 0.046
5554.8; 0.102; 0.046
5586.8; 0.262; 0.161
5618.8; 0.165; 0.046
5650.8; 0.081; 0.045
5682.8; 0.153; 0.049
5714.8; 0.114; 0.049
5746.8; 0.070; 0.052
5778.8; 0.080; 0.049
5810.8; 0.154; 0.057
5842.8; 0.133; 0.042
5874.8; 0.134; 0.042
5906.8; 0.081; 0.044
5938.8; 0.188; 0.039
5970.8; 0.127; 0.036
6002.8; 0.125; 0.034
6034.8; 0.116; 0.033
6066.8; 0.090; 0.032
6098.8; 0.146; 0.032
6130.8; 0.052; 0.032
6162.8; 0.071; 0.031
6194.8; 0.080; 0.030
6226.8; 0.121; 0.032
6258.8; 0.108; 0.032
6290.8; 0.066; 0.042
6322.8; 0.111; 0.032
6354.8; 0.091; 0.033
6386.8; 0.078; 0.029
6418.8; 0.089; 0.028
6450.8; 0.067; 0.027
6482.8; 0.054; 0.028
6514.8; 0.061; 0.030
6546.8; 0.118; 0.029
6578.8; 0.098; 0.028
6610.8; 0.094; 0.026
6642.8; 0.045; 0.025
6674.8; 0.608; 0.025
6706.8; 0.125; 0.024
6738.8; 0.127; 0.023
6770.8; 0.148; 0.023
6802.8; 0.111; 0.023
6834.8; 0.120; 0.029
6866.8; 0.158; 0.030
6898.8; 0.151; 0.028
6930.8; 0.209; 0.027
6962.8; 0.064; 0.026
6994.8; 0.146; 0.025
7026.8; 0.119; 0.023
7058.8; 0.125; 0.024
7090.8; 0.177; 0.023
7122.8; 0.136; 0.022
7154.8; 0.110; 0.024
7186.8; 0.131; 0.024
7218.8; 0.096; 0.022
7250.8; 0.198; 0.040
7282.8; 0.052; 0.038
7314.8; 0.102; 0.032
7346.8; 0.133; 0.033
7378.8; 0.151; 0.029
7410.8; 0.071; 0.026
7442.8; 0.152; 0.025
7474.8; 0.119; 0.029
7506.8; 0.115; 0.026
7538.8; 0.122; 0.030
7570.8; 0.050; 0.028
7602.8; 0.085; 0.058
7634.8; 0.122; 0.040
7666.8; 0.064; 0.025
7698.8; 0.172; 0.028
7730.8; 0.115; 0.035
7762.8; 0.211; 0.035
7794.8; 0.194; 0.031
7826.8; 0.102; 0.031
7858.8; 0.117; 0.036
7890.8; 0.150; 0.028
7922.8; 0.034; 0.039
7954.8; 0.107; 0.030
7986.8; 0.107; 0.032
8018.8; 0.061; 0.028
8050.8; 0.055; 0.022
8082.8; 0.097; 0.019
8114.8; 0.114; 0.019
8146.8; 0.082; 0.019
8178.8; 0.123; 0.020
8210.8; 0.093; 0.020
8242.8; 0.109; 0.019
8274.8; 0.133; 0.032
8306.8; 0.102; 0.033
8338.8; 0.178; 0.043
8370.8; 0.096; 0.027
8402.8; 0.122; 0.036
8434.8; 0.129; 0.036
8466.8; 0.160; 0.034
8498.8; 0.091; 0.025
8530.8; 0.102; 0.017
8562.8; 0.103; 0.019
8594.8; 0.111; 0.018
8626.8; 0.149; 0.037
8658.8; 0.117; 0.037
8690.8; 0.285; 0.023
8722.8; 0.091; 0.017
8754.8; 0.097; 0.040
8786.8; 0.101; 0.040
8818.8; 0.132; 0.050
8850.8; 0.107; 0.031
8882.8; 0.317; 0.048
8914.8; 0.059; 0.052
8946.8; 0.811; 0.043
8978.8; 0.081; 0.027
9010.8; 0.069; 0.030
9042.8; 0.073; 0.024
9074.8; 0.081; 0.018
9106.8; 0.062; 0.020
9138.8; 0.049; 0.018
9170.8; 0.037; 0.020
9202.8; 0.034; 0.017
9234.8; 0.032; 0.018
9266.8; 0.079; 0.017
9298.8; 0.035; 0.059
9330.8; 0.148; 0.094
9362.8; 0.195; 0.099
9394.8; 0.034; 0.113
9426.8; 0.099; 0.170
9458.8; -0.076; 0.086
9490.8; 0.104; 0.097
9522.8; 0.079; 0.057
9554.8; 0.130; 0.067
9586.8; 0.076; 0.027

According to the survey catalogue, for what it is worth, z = 0.79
